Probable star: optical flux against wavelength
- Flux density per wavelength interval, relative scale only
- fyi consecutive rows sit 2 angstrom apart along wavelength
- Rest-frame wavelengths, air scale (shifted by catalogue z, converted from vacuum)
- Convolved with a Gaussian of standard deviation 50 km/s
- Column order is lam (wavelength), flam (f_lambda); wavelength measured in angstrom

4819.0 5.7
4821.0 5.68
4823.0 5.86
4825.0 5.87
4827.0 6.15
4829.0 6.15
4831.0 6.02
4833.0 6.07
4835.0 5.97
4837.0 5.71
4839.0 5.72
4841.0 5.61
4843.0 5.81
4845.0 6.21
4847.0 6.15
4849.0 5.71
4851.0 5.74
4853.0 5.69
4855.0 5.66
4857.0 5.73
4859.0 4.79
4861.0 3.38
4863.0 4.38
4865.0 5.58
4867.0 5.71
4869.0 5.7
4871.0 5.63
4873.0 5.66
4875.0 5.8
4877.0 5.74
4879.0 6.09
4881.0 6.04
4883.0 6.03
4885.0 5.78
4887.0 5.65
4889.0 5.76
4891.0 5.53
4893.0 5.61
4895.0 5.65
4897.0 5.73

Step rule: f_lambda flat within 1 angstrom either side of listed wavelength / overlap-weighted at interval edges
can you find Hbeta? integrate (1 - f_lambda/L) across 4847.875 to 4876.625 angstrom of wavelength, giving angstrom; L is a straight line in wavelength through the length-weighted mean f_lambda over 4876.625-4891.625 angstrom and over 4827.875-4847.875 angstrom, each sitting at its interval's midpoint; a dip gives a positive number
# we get 2.48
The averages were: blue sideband 5.94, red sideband 5.84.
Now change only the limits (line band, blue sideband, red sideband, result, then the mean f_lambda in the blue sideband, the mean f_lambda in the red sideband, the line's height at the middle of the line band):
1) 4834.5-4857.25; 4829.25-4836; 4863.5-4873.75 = 0.2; 6.03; 5.59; 5.87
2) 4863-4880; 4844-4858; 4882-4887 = 0.6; 5.84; 5.85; 5.85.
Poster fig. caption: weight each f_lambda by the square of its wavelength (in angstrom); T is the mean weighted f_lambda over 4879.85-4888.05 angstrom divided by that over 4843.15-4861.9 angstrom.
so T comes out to 1.09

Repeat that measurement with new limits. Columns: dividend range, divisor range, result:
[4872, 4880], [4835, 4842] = 1.03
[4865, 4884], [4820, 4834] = 0.99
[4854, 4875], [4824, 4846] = 0.90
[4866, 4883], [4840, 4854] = 1.01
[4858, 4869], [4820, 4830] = 0.83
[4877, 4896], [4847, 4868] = 1.11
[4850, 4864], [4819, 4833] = 0.86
